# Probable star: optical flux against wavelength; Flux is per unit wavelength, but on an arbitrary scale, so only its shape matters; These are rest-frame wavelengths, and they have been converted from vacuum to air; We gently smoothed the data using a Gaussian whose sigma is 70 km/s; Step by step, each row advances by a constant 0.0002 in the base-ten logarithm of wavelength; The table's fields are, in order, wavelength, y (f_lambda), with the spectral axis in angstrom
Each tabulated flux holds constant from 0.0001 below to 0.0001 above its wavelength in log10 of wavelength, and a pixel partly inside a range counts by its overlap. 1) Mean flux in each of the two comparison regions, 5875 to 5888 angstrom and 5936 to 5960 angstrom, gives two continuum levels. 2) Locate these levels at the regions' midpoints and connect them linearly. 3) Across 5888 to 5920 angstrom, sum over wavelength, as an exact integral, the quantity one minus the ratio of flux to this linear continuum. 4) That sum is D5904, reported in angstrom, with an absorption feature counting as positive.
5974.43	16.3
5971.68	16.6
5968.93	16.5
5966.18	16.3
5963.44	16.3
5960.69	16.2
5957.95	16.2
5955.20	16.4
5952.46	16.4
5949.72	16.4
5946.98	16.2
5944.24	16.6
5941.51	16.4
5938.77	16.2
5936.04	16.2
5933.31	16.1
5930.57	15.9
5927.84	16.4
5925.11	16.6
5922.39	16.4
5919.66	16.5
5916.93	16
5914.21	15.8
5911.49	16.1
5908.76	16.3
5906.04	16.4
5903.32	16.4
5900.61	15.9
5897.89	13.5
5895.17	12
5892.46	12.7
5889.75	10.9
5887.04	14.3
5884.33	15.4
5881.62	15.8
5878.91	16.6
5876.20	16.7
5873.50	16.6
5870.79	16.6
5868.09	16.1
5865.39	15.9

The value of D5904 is 2.33 angstrom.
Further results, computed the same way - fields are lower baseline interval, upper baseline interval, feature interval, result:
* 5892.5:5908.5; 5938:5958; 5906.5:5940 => -1.5 angstrom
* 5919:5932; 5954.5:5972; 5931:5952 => 0.1 angstrom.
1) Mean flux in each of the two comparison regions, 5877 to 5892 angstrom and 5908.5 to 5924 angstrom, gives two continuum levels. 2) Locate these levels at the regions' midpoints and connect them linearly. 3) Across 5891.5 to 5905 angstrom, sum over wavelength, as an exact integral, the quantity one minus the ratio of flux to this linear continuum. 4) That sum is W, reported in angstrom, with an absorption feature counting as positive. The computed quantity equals 1.0 angstrom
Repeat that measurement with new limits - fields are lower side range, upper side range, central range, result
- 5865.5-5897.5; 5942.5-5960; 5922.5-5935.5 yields -0.30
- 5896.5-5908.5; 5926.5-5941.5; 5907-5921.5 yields -0.31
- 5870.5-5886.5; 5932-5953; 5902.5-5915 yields 0.02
